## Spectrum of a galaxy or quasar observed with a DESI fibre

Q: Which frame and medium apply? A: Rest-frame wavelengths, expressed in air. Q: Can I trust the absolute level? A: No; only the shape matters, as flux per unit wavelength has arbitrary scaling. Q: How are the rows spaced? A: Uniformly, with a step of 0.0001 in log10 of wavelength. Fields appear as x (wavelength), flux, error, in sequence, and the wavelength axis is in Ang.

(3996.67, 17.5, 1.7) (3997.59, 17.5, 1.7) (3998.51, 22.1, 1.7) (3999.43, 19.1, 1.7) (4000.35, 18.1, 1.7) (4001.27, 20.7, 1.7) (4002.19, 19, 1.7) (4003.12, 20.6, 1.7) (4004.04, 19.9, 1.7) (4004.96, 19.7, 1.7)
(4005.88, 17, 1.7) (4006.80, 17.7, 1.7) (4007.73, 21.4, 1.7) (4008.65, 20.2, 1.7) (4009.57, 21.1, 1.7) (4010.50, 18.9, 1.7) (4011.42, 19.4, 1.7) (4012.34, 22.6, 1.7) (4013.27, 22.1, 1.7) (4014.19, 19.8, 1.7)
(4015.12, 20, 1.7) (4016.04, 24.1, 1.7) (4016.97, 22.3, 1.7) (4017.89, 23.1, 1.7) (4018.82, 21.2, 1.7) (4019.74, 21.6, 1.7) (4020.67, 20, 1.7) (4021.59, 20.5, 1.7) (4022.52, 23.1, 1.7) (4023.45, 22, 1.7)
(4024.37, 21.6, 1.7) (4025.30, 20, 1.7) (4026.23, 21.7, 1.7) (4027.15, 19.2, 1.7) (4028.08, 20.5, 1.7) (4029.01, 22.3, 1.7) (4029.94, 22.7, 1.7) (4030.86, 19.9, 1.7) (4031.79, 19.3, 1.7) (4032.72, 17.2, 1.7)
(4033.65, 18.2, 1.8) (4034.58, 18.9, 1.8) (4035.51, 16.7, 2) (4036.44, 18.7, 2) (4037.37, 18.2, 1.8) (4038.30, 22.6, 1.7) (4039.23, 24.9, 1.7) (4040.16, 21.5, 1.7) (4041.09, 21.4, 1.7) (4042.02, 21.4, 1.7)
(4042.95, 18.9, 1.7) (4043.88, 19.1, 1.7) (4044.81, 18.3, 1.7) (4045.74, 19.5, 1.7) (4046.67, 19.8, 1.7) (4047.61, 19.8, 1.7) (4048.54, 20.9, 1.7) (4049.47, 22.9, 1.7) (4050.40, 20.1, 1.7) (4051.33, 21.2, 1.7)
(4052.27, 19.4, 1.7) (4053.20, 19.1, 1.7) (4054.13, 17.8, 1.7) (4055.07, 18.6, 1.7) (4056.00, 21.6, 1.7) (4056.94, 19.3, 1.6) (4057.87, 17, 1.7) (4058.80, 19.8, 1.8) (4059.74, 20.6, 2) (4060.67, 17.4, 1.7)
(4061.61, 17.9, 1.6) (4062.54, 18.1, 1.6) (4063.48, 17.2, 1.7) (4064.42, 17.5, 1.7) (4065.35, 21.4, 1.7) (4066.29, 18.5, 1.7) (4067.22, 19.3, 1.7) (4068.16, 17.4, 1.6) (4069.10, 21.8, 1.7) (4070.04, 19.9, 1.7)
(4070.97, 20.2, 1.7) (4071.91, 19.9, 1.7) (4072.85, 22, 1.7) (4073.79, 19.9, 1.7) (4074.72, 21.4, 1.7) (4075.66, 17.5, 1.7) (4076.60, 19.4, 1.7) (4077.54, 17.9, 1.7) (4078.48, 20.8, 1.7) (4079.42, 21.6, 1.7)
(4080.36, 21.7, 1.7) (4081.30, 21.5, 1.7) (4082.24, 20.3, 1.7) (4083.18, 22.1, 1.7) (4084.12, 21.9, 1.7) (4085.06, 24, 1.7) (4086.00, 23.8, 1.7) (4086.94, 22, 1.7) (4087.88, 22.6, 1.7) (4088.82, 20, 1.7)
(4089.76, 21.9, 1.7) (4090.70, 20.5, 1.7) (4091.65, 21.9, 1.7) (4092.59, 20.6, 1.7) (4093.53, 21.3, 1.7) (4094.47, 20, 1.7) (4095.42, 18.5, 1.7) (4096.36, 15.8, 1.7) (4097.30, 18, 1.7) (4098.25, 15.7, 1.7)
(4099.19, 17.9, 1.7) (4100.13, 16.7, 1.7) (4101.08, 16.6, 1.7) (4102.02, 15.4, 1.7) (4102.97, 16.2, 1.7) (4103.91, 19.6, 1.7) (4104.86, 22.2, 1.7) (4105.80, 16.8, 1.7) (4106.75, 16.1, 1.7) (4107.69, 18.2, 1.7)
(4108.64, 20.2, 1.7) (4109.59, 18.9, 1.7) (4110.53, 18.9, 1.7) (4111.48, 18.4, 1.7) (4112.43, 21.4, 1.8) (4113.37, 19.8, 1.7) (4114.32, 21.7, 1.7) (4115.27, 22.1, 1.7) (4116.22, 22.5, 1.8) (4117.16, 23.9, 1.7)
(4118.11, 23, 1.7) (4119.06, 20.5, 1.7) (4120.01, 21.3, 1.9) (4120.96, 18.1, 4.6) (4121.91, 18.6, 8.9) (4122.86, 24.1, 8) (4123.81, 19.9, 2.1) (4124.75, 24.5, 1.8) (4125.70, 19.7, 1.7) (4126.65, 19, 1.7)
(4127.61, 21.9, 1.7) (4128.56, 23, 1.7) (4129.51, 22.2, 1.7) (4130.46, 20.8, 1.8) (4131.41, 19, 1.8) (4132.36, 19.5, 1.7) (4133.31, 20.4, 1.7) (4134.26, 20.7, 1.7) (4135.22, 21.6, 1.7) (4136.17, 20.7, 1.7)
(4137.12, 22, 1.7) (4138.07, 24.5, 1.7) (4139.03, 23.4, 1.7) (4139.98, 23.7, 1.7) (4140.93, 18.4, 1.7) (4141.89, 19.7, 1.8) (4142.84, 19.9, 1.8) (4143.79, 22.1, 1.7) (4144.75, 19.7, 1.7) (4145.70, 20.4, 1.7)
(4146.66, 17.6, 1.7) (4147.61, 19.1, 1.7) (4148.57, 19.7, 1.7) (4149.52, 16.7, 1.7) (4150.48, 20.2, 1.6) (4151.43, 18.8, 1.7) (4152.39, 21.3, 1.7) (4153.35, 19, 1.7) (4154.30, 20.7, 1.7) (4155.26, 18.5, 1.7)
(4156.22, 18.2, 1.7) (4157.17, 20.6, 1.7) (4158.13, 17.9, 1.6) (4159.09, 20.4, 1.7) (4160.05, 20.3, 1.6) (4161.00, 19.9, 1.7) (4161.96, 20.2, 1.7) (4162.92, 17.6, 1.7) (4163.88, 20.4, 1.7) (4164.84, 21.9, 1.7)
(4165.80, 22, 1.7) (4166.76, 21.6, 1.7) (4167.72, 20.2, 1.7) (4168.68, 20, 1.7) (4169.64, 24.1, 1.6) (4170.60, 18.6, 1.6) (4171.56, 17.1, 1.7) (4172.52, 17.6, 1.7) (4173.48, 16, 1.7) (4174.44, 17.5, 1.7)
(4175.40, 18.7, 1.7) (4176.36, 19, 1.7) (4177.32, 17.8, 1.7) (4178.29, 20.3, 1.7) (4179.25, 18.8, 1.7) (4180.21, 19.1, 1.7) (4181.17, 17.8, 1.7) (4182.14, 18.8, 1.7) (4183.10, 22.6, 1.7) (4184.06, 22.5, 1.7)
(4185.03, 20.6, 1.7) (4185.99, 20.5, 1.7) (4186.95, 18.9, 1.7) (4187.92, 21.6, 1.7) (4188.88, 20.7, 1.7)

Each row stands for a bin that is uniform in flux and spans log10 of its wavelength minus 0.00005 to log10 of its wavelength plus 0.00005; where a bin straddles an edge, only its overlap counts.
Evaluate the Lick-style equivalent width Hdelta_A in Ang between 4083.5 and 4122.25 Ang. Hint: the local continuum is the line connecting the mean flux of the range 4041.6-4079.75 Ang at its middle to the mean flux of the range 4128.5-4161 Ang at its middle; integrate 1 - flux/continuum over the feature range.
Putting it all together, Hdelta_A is 0.1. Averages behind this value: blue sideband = 19.6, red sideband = 20.3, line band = 19.9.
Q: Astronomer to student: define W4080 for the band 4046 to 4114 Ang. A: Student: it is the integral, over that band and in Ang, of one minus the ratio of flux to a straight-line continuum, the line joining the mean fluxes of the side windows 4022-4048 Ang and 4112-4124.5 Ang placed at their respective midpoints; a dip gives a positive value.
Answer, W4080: 4.0 Ang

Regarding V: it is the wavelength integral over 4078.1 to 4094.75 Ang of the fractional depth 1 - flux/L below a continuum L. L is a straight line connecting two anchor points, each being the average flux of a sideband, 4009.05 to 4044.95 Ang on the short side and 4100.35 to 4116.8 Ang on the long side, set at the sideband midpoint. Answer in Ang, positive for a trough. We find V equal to -1.8 Ang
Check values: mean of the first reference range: 20.7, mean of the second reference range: 19.1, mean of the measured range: 21.6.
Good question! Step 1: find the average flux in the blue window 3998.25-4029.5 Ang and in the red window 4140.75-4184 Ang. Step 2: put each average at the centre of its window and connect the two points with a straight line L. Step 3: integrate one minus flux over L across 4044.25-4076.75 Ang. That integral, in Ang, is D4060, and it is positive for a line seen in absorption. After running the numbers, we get 1.29 Ang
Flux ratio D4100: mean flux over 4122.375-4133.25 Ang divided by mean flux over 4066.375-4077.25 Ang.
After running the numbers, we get 1.07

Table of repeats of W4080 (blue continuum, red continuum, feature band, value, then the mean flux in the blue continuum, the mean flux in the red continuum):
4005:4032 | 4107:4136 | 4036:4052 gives 0.24 Ang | 20.9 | 20.8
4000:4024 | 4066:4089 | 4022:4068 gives 1.87 Ang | 20.6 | 20.7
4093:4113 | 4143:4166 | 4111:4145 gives -3.99 Ang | 18.2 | 19.7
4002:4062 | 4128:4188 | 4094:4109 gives 1.78 Ang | 20.2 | 20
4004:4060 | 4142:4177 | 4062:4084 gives 0.16 Ang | 20.3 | 19.5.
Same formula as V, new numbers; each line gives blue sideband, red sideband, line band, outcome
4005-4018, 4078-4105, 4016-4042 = -0.4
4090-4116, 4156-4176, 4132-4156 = -1.2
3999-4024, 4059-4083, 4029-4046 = 0.2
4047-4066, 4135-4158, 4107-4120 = -0.5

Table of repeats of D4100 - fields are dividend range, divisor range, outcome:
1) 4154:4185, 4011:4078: 0.97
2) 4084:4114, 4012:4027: 0.90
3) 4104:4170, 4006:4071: 1.02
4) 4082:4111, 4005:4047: 0.95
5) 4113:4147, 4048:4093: 1.04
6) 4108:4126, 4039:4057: 1.03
